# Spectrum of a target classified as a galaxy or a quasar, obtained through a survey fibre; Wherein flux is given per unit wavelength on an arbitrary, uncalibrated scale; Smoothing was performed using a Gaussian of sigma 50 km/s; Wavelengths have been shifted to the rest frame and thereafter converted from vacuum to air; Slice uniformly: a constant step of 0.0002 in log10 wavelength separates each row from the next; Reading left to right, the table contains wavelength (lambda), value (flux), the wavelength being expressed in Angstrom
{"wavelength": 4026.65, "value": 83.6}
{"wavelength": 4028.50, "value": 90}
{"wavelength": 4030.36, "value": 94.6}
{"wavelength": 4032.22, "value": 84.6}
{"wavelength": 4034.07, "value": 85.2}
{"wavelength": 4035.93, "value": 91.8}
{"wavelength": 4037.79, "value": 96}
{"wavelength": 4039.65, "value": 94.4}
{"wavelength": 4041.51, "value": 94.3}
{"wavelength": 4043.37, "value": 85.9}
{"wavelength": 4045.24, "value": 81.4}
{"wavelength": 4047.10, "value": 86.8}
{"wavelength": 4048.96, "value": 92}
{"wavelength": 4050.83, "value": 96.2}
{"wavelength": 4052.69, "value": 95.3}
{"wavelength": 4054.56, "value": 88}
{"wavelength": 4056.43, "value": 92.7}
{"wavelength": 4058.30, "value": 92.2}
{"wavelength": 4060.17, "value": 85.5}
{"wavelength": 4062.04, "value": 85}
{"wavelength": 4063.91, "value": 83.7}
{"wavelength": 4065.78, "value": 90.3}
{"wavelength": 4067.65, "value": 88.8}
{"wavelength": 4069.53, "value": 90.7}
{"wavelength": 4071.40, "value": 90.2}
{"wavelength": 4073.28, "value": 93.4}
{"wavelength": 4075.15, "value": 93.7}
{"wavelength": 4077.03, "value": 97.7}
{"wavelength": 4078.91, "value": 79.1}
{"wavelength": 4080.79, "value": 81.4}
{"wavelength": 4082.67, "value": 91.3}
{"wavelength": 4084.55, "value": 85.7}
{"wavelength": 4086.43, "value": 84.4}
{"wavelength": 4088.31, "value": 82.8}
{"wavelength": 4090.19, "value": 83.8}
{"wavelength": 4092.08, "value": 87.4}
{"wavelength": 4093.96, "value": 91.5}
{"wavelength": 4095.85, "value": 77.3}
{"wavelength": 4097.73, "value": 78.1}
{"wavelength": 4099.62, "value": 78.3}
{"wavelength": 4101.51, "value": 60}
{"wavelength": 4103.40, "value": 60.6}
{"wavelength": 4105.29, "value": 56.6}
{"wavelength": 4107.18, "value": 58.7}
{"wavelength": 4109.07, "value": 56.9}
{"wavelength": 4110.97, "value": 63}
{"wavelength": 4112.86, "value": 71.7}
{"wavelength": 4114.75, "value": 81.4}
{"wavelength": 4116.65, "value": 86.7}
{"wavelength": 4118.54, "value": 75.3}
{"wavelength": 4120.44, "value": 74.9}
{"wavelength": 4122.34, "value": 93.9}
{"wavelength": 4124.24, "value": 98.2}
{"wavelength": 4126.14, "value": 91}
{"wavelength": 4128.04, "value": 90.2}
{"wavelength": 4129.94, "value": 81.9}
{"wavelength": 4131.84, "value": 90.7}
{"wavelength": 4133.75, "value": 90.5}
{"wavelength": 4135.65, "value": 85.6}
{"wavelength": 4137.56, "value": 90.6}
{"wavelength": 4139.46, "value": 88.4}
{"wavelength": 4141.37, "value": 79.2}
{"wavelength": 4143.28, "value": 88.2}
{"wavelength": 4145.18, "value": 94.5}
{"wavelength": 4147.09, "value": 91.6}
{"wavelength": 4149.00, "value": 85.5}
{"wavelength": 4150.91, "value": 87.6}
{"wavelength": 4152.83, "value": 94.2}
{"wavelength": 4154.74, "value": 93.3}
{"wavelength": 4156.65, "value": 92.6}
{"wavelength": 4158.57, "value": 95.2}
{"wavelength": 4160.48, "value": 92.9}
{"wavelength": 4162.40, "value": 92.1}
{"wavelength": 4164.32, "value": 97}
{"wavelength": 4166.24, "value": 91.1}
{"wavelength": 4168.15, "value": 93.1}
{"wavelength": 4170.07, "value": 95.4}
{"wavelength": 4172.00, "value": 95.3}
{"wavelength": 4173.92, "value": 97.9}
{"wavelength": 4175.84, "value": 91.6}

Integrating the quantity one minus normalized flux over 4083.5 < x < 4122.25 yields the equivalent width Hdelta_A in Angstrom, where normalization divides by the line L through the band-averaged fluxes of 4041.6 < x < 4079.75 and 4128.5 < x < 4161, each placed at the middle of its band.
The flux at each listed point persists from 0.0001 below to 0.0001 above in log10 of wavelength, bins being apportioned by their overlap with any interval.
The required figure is 6.20 Angstrom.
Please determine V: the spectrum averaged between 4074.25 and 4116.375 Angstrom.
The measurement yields 77.4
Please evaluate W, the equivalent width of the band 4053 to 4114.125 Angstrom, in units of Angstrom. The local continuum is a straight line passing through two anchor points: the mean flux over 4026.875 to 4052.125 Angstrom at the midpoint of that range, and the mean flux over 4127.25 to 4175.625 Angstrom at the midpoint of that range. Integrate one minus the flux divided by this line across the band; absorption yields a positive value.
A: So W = 6.1 Angstrom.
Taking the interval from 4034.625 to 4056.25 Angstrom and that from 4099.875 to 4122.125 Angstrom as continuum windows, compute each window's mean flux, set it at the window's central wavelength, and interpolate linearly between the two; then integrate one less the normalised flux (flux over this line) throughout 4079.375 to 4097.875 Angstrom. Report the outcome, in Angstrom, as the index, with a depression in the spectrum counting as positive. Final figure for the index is -1.9 Angstrom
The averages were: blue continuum 91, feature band 84.5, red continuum 69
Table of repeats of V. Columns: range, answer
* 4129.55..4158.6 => 89.3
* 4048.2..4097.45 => 88.3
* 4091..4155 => 81.5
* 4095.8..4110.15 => 65.1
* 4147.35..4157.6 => 90.7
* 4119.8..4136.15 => 88.9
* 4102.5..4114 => 61.6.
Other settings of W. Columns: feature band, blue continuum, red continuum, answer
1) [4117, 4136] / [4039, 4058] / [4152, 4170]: 1.12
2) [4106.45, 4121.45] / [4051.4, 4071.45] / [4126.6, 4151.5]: 2.91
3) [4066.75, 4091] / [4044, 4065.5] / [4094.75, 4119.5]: -2.37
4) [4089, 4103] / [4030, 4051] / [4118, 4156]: 1.61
